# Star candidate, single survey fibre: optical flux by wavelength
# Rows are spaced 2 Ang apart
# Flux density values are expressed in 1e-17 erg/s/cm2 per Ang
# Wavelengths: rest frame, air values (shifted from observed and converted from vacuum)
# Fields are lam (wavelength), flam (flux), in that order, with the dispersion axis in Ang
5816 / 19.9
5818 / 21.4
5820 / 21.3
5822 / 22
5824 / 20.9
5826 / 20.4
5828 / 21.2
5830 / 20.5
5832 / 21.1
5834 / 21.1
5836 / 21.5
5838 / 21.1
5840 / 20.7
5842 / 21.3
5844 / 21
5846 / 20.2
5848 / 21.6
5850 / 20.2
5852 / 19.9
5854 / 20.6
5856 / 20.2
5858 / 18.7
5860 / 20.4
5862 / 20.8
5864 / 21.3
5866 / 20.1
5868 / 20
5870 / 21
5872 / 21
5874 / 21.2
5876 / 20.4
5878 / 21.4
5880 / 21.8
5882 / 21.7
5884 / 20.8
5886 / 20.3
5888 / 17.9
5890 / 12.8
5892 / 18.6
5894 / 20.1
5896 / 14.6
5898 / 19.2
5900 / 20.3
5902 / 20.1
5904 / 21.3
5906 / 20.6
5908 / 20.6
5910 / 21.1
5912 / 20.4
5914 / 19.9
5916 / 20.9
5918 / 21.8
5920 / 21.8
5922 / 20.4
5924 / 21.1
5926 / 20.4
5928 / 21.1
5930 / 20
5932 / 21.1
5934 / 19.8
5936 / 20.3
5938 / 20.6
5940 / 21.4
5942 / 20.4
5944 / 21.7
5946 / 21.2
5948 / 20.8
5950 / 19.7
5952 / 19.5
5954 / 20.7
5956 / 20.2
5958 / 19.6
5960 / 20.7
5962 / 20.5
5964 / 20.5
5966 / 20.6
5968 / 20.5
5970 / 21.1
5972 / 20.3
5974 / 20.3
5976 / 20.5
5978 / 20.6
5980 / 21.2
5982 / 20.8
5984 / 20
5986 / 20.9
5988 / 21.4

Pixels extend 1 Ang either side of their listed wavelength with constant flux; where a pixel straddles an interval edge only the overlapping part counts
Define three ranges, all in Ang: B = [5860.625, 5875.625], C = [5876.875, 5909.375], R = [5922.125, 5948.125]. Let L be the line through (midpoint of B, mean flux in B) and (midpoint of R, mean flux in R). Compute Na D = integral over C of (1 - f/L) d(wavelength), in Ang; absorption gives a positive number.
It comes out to 1.9 Ang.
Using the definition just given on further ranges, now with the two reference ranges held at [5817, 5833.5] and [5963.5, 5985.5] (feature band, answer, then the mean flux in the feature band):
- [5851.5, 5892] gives 1.7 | 20.1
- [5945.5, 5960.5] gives 0.3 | 20.3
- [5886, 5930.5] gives 2.2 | 19.8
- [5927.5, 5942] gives 0.1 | 20.6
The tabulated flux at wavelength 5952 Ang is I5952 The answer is 19.5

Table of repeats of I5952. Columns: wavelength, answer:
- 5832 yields 21.1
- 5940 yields 21.4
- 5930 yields 20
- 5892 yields 18.6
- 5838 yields 21.1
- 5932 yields 21.1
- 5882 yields 21.7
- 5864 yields 21.3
